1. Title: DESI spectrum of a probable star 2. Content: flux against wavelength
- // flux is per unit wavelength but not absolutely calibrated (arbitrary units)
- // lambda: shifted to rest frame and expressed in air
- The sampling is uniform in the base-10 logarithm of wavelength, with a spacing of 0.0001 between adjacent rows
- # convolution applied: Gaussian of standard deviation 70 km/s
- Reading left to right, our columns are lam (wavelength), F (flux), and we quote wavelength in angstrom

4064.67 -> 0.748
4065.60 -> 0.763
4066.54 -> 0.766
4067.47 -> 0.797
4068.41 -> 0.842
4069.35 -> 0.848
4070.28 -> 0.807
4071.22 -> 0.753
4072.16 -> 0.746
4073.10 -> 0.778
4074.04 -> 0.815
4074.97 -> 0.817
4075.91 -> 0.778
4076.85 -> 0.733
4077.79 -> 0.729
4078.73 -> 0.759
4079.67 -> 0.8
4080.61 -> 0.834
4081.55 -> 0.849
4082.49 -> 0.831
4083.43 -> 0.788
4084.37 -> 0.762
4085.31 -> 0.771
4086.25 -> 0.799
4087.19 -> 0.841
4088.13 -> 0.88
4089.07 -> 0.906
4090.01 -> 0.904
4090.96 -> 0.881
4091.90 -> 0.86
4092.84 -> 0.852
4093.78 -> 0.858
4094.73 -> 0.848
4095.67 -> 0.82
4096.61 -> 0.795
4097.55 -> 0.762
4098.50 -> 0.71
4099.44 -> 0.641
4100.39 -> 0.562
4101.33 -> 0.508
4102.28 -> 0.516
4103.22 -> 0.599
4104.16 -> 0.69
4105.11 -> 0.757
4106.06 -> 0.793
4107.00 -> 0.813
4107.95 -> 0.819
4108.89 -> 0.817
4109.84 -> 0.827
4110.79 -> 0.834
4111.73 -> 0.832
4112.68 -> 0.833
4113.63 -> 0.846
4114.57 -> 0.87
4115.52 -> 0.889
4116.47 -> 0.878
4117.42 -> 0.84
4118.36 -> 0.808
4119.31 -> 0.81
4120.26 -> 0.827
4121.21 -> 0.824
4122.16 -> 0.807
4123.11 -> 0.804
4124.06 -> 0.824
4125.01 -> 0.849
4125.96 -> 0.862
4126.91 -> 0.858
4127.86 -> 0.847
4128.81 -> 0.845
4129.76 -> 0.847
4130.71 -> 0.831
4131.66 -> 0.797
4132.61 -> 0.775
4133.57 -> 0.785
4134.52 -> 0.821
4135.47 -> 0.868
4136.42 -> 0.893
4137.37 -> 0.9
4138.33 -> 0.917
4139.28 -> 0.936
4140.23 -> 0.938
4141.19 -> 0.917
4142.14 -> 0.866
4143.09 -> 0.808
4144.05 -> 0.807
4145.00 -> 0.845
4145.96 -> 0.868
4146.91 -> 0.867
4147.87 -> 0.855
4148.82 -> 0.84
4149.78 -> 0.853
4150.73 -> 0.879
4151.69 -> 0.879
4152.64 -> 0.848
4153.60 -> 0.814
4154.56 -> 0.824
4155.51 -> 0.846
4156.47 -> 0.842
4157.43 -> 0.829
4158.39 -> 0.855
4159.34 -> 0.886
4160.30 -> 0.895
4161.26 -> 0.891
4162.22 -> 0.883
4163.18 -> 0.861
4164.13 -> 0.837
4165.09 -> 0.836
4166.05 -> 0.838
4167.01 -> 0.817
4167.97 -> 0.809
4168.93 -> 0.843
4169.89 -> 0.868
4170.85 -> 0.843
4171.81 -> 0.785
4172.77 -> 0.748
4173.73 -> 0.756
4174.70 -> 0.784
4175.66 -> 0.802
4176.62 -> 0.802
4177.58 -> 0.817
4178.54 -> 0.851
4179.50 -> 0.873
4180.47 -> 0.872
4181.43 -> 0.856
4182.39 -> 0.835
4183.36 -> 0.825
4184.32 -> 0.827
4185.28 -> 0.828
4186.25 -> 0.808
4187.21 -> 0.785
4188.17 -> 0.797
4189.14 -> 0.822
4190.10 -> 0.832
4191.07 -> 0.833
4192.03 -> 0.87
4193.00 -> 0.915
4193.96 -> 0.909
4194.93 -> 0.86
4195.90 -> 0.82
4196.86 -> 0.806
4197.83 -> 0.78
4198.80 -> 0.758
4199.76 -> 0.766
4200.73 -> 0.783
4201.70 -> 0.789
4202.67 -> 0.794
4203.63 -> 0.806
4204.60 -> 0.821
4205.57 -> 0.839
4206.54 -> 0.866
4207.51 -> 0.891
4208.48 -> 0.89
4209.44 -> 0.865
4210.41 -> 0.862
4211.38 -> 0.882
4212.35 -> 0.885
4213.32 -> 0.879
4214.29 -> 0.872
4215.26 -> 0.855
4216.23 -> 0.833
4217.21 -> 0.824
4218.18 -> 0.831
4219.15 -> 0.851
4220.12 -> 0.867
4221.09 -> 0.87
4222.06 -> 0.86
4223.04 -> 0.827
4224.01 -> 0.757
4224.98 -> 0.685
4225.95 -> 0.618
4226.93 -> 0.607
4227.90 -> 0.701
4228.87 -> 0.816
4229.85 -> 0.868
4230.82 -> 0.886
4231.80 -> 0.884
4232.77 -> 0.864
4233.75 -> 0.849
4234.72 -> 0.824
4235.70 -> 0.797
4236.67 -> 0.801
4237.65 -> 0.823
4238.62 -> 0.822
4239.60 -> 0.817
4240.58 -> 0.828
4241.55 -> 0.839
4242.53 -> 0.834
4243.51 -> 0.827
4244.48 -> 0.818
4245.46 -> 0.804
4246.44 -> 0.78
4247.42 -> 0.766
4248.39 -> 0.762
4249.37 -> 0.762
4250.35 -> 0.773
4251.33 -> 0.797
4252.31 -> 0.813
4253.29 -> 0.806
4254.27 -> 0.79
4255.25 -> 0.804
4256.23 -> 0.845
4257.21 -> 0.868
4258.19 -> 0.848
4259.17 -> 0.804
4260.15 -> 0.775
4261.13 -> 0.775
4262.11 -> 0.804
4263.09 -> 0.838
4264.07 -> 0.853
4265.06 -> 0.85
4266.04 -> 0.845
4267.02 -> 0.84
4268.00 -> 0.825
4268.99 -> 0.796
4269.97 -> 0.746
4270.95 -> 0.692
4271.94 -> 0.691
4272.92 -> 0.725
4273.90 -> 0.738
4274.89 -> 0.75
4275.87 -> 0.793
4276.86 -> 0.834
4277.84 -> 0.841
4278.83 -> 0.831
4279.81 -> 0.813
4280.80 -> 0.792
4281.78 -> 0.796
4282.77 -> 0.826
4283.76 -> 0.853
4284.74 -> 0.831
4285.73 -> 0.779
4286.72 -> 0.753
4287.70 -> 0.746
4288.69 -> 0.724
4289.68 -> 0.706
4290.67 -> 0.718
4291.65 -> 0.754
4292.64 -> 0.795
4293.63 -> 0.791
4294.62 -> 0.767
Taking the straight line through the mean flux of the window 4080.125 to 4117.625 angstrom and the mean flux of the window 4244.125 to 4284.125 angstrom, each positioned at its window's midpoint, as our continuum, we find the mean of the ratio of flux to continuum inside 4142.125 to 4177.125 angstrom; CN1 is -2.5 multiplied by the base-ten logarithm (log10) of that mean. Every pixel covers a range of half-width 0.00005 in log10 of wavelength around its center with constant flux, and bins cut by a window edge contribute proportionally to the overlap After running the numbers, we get -0.06 mag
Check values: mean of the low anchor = 0.792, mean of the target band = 0.838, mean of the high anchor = 0.799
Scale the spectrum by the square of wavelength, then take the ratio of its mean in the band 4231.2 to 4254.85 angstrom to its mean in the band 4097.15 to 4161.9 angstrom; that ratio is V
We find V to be 1.0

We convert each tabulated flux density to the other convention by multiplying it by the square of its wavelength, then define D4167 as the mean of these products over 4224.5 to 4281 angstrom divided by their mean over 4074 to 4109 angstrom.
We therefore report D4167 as 1.1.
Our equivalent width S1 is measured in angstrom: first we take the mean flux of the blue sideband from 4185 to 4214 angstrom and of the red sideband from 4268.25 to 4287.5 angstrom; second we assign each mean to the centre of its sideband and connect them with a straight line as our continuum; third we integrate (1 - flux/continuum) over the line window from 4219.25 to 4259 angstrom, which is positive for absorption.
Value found 0.2 angstrom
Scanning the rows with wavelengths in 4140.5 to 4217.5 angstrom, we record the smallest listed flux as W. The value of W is 0.748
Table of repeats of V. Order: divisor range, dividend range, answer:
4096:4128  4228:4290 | 1.10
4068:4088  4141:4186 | 1.10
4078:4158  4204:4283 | 1.05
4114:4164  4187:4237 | 1.00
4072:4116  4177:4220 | 1.12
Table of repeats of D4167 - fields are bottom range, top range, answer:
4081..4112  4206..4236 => 1.13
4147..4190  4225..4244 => 0.99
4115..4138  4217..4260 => 1.02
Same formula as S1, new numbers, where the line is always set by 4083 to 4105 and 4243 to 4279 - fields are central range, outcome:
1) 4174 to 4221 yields -3.1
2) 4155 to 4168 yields -1.3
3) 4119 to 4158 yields -3.8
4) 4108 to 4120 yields -1.1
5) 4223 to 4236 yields 0.1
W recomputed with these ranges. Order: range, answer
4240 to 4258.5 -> 0.762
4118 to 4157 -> 0.775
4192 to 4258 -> 0.607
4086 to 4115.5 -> 0.508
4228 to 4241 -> 0.797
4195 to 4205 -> 0.758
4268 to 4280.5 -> 0.691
